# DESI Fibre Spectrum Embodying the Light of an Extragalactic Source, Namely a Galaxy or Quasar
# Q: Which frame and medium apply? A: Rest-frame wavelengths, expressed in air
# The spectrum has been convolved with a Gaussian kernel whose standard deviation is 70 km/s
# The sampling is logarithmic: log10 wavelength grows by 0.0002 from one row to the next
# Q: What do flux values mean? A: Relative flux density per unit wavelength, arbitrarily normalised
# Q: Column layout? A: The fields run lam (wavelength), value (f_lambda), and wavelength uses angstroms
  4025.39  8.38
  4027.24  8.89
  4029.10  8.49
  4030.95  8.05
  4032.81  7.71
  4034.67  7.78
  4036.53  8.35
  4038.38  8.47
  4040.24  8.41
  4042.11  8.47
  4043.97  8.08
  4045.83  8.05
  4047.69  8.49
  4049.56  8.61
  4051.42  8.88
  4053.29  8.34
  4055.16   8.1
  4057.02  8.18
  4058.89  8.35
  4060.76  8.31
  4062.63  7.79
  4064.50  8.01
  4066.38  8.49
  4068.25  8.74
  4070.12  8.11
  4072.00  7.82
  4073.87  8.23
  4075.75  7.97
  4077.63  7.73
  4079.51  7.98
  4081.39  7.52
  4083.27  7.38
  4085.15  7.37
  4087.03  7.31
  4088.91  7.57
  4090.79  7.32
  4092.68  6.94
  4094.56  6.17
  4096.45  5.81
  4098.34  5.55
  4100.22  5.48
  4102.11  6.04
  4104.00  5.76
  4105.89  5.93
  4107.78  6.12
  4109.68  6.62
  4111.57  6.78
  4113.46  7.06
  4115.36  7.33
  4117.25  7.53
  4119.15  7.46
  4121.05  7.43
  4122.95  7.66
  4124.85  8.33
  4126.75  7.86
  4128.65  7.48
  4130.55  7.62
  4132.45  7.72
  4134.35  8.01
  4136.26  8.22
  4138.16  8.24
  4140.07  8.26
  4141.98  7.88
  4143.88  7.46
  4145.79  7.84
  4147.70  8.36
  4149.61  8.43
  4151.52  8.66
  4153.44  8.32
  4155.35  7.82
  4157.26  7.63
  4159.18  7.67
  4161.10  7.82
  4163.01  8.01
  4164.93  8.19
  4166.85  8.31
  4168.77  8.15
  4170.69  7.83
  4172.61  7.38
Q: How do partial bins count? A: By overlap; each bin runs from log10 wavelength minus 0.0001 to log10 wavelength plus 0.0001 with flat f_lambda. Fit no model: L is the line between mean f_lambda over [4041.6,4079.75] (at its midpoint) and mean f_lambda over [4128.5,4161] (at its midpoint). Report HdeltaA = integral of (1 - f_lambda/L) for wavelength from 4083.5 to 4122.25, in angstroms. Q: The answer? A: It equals 6.73 angstroms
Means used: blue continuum 8.23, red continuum 7.99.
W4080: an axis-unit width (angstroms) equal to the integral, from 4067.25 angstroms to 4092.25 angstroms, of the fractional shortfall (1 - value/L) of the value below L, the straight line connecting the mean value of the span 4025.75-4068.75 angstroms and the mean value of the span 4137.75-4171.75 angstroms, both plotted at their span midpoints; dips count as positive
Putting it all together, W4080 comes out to 1.4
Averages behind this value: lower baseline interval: 8.3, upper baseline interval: 8.04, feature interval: 7.76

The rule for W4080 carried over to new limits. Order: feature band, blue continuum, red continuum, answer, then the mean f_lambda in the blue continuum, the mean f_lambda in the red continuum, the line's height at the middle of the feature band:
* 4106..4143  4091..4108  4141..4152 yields -2.1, 6.03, 8.09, 7.12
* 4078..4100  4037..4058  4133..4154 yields 3.5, 8.37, 8.14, 8.27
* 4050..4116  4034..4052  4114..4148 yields 6.2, 8.36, 7.8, 8.1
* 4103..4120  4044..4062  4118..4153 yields 2.8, 8.35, 7.94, 8.06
